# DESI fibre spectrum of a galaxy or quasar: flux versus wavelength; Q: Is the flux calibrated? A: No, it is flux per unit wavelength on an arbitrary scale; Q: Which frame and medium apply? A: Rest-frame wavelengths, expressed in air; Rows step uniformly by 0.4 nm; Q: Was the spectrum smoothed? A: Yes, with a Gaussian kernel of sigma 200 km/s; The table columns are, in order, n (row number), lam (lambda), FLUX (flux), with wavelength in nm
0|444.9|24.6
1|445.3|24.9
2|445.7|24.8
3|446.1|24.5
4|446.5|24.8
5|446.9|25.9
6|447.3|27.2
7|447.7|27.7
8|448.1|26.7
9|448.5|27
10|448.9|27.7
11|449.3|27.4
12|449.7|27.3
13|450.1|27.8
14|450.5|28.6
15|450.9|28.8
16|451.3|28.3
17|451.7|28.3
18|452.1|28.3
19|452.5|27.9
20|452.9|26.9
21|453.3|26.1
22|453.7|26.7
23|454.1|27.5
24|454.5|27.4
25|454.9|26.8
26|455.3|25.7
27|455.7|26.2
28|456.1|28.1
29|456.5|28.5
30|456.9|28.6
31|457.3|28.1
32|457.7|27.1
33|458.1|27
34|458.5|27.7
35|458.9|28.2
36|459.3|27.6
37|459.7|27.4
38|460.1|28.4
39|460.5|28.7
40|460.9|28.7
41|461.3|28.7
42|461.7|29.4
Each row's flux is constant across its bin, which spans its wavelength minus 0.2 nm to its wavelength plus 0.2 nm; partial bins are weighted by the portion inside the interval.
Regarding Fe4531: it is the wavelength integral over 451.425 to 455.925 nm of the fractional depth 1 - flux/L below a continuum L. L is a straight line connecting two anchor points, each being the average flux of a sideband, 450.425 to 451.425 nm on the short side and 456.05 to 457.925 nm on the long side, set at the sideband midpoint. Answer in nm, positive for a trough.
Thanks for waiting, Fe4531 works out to 0.199 nm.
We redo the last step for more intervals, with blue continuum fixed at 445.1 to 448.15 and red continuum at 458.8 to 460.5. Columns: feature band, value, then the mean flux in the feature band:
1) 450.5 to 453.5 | -0.13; 27.9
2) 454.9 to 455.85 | 0.04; 26.1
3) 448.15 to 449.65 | -0.07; 27.3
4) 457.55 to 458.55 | 0.02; 27.2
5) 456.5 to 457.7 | -0.03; 28.2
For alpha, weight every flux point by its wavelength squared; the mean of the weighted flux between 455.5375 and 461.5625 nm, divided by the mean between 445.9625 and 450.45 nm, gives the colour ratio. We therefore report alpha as 1.1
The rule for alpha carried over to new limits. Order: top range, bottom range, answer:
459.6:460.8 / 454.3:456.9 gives 1.06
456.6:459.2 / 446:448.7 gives 1.11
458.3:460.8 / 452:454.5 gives 1.06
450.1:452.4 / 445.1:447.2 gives 1.16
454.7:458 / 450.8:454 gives 1.01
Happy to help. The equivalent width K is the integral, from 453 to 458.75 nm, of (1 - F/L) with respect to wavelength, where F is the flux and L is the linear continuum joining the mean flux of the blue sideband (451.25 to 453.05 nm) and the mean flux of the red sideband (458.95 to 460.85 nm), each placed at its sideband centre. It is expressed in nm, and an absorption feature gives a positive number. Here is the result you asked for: 0.16 nm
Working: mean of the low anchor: 27.9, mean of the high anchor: 28.1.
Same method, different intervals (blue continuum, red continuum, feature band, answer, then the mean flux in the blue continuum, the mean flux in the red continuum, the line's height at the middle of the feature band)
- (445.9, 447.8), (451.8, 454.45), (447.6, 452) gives -0.20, 25.9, 27.3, 26.6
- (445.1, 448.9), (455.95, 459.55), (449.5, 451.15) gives -0.09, 26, 27.9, 26.6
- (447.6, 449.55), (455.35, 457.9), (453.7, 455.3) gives 0.03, 27.3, 27.6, 27.5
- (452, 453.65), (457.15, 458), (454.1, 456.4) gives 0.03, 27.2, 27.5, 27.3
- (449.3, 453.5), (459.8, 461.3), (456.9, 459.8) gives 0.07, 27.8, 28.5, 28.4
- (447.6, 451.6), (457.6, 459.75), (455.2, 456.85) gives 0.01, 27.7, 27.5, 27.6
